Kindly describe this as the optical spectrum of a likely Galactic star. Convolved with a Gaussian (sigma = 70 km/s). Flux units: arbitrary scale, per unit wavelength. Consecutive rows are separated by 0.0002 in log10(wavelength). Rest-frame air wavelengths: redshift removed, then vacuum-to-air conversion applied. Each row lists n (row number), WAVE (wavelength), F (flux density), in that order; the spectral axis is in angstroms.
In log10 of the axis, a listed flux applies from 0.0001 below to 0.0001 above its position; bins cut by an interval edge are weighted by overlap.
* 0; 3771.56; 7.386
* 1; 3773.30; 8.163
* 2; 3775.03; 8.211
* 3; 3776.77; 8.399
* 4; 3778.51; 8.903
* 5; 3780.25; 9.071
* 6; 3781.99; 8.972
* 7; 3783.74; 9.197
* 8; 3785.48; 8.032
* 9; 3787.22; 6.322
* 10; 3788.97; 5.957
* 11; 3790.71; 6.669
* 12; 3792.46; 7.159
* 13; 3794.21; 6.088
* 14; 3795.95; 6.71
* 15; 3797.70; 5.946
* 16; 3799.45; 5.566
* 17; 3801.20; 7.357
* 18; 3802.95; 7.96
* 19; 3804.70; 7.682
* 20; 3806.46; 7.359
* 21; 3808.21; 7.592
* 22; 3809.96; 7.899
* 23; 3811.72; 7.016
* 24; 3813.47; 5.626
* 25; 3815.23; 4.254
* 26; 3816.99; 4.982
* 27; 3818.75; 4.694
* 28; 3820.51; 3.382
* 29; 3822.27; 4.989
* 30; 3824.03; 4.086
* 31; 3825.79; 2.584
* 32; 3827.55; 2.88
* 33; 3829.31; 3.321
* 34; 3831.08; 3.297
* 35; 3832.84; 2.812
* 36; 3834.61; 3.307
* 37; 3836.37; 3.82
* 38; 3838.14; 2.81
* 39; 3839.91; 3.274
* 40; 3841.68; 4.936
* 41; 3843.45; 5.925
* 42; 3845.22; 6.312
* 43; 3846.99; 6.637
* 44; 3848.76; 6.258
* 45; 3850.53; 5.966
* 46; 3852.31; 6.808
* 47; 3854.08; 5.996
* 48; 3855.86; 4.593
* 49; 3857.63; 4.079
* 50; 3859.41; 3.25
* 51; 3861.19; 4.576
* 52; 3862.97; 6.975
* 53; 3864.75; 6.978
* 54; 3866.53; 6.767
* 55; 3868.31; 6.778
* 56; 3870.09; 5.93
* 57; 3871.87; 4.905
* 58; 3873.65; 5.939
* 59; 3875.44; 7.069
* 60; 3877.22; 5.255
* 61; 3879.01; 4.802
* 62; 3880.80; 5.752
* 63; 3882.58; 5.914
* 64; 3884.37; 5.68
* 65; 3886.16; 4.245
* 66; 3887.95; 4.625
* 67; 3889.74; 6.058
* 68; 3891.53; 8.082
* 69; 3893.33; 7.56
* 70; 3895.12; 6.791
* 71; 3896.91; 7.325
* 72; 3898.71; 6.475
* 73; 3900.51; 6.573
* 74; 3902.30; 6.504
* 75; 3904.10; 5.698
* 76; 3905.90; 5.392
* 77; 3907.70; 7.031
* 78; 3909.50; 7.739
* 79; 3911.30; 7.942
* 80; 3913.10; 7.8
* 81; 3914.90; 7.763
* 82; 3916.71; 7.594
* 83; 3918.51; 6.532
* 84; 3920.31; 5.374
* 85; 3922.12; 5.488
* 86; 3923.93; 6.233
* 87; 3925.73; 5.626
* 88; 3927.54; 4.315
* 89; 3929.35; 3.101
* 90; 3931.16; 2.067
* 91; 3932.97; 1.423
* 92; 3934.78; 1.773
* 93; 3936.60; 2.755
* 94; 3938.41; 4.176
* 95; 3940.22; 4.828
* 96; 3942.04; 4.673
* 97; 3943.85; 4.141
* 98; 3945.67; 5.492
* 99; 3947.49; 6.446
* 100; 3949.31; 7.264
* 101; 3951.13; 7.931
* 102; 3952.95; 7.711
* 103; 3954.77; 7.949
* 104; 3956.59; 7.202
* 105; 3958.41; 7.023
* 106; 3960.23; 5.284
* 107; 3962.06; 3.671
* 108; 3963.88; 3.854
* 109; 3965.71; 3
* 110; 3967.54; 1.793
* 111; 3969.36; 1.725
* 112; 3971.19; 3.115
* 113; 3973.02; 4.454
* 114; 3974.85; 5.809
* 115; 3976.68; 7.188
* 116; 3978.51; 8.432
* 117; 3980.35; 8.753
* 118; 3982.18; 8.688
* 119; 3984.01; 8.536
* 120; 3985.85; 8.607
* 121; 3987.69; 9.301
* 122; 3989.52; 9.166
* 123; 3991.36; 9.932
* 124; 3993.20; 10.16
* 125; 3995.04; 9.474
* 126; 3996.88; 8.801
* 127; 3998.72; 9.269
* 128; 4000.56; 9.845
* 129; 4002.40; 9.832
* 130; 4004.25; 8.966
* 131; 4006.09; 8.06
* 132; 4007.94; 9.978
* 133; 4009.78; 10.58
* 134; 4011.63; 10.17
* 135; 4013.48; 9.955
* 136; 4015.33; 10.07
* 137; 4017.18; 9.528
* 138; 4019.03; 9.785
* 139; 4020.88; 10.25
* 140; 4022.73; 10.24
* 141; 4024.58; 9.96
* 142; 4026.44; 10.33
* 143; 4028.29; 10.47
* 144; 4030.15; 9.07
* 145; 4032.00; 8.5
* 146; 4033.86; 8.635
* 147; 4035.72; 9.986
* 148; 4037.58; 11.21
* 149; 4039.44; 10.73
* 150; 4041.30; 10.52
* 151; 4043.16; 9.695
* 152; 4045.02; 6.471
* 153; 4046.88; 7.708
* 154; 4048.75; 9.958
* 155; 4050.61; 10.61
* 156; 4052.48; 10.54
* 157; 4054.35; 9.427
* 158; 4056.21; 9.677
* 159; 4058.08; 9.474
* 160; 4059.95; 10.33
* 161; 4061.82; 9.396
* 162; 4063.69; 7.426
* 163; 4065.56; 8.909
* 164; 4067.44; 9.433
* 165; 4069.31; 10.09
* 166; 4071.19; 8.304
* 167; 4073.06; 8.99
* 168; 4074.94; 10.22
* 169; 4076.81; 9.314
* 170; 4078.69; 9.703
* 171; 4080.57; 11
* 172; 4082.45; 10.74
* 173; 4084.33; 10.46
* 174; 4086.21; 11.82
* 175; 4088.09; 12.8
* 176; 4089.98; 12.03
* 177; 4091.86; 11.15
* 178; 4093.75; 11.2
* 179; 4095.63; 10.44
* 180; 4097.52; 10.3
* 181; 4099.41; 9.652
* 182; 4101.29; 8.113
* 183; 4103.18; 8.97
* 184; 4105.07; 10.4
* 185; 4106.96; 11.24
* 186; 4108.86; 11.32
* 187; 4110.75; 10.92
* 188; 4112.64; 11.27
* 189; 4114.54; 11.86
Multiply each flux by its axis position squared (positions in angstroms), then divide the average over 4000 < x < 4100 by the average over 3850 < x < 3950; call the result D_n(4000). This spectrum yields 1.89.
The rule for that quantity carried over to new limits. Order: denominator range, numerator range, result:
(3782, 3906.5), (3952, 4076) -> 1.63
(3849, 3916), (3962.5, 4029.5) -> 1.42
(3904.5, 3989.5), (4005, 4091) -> 1.80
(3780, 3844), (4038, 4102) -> 2.02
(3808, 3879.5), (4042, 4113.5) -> 2.21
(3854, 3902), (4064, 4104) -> 1.91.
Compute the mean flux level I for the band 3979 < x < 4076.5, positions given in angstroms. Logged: 9.49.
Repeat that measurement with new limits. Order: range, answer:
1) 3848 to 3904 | 5.95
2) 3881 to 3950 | 5.64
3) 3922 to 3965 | 5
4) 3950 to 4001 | 7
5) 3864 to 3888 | 5.79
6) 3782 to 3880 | 5.61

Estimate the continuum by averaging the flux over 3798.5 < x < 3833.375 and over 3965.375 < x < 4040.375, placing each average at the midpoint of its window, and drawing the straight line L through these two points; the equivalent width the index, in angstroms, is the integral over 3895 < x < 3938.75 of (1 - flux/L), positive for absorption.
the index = 9.11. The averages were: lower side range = 5.29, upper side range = 8.65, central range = 5.57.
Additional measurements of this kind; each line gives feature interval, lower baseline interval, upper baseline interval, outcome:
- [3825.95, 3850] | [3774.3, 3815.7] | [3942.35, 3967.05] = 9.1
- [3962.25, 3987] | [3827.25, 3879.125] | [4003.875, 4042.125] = 8.4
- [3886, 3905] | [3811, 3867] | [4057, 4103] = -1.4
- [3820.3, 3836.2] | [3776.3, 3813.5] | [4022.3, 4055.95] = 8.8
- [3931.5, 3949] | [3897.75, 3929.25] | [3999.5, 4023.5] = 8.0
